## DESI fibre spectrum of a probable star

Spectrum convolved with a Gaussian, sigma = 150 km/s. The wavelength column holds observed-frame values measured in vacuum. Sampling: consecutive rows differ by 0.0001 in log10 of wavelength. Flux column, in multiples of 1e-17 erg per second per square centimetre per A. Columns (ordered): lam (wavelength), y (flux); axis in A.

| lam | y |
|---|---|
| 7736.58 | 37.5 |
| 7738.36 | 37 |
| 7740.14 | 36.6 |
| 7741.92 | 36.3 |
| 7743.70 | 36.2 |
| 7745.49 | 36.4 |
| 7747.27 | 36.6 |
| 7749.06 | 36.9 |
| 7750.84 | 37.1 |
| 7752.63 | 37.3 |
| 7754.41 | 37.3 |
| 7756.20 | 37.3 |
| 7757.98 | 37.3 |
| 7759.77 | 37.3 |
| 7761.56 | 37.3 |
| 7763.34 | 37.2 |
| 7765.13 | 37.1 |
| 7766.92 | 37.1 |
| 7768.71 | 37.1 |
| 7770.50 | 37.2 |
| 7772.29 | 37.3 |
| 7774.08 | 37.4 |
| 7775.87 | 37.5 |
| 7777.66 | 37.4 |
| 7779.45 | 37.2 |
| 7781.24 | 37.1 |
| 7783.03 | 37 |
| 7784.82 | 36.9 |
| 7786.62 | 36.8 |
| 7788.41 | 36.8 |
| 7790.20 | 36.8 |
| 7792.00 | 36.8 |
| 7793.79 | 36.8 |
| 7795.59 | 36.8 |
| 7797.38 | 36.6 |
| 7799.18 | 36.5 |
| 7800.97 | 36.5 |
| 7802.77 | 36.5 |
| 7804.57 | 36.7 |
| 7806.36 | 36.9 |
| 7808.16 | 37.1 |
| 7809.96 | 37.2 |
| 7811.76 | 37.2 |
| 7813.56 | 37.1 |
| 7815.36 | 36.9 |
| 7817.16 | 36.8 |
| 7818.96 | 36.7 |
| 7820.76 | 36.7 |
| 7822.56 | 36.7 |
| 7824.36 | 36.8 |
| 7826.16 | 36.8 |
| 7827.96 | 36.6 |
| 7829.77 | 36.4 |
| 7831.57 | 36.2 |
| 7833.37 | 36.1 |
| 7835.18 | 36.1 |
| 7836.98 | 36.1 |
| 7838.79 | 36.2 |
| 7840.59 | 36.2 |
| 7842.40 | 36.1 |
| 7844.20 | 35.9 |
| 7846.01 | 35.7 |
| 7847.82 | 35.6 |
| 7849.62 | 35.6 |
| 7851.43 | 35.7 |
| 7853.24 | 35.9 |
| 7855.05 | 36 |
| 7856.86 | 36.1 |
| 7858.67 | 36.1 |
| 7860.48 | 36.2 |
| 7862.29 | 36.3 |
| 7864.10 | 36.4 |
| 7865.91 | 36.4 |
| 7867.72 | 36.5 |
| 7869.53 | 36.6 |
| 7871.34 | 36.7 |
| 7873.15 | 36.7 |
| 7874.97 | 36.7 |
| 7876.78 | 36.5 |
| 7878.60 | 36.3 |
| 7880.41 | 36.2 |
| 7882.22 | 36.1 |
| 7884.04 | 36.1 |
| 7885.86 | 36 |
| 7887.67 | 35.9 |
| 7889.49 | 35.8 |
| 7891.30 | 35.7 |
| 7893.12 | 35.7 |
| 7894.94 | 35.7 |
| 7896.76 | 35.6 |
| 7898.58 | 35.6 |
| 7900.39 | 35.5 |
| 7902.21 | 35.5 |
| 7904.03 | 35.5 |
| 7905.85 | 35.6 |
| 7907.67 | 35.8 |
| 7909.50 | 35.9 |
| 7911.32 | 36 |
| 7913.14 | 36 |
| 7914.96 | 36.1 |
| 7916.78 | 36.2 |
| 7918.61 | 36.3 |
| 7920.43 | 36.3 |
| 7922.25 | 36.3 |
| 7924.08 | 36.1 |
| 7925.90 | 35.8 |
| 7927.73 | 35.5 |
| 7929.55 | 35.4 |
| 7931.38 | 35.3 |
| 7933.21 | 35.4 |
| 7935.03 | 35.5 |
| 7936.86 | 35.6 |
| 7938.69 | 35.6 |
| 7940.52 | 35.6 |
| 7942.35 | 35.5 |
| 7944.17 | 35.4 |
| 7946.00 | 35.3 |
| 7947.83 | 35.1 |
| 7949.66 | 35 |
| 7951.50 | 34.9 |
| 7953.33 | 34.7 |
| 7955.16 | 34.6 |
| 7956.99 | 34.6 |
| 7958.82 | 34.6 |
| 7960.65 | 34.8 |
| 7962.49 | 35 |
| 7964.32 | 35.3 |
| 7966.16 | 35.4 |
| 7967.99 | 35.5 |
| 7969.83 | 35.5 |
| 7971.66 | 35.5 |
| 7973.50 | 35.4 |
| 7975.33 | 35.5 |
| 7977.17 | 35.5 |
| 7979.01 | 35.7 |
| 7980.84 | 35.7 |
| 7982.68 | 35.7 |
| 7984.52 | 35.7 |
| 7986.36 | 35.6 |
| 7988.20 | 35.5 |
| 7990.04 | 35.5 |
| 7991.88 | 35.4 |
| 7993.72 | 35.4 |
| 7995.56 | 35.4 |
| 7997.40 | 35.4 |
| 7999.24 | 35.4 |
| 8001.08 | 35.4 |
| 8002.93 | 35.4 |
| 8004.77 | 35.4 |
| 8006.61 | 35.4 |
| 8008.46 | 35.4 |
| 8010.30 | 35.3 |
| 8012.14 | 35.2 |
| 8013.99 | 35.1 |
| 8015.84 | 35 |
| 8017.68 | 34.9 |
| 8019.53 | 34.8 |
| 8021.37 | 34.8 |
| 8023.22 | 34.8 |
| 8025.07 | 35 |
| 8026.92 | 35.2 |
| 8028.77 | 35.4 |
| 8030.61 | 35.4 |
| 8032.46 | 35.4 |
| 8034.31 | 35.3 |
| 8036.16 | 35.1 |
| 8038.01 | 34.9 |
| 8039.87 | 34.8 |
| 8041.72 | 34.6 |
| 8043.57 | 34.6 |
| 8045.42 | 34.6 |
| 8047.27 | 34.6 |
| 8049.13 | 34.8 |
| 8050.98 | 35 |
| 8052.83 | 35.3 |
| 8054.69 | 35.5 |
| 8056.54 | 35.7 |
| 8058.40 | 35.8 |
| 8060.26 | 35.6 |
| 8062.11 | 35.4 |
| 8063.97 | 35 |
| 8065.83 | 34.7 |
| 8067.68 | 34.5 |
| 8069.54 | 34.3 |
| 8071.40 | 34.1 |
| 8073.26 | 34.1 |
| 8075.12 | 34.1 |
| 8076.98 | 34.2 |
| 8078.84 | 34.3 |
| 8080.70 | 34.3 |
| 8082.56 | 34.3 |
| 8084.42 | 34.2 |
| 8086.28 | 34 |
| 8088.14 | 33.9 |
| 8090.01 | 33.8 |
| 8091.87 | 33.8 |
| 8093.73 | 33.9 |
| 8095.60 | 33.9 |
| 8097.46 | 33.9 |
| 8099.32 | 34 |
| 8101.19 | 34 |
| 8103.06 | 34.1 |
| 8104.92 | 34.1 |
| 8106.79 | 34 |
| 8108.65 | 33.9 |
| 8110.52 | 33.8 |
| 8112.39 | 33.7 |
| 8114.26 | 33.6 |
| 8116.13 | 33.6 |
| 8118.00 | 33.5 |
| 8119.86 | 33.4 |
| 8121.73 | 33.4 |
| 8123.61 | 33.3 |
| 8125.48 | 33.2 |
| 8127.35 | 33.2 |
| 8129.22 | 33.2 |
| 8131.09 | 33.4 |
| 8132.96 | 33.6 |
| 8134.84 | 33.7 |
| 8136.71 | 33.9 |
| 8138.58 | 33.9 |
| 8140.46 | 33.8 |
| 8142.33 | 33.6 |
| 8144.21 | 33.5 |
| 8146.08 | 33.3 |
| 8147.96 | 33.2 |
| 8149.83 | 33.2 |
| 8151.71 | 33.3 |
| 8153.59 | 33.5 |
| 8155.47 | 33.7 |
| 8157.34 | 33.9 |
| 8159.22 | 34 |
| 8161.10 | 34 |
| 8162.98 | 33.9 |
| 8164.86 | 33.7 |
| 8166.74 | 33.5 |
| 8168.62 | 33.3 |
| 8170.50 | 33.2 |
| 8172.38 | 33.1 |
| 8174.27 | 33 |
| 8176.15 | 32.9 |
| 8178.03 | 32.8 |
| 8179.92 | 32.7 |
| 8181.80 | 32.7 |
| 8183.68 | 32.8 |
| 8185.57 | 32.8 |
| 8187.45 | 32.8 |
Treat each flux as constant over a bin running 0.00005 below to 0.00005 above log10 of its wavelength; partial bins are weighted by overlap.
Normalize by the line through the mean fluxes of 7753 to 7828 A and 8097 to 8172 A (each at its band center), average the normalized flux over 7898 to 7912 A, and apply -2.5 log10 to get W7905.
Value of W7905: 0.01 mag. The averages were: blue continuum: 37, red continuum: 33.6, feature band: 35.7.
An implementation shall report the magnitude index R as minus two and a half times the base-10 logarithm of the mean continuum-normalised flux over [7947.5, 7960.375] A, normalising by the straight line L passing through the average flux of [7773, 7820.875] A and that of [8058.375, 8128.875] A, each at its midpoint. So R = 0.02 mag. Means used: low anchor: 36.9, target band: 34.8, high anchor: 34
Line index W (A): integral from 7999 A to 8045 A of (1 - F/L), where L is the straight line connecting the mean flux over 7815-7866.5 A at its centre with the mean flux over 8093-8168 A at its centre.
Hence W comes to -0.64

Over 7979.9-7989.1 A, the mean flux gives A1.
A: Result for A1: 35.6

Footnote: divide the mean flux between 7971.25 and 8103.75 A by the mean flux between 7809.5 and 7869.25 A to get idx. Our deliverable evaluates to 0.96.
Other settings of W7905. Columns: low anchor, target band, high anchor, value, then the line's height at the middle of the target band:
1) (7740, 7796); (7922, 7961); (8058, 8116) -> 0.01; 35.5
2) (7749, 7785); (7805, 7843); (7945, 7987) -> 0.00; 36.7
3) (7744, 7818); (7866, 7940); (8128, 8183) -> 0.00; 35.8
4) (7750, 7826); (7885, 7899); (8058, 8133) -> 0.01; 36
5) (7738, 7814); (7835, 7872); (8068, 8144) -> 0.00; 36.2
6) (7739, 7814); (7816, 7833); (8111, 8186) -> 0.00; 36.5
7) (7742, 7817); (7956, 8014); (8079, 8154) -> -0.01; 35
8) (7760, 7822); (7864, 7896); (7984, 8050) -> 0.00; 36.3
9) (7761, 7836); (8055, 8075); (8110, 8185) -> -0.02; 34.2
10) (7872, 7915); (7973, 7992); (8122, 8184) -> -0.02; 35.1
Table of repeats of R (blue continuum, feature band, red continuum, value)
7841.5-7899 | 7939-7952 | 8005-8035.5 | 0.01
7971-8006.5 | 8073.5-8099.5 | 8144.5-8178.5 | 0.01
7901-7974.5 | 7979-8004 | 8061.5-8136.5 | -0.02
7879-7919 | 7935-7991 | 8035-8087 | 0.00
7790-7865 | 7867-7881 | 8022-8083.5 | -0.01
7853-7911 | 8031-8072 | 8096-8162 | -0.02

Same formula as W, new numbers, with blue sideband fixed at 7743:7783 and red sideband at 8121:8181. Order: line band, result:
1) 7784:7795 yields 0.01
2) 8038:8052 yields -0.12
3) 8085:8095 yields 0.03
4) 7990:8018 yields -0.39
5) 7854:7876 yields -0.15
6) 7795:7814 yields -0.05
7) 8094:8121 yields 0.02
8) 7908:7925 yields -0.22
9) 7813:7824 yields -0.07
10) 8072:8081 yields -0.01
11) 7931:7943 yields -0.02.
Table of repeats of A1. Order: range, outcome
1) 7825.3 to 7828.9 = 36.6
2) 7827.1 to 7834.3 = 36.3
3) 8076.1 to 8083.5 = 34.3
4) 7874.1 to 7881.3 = 36.4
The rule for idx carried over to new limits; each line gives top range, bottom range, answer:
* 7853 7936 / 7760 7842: 0.98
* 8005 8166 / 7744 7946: 0.94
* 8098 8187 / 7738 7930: 0.92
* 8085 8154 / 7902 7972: 0.95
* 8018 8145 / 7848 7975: 0.96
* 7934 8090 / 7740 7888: 0.96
